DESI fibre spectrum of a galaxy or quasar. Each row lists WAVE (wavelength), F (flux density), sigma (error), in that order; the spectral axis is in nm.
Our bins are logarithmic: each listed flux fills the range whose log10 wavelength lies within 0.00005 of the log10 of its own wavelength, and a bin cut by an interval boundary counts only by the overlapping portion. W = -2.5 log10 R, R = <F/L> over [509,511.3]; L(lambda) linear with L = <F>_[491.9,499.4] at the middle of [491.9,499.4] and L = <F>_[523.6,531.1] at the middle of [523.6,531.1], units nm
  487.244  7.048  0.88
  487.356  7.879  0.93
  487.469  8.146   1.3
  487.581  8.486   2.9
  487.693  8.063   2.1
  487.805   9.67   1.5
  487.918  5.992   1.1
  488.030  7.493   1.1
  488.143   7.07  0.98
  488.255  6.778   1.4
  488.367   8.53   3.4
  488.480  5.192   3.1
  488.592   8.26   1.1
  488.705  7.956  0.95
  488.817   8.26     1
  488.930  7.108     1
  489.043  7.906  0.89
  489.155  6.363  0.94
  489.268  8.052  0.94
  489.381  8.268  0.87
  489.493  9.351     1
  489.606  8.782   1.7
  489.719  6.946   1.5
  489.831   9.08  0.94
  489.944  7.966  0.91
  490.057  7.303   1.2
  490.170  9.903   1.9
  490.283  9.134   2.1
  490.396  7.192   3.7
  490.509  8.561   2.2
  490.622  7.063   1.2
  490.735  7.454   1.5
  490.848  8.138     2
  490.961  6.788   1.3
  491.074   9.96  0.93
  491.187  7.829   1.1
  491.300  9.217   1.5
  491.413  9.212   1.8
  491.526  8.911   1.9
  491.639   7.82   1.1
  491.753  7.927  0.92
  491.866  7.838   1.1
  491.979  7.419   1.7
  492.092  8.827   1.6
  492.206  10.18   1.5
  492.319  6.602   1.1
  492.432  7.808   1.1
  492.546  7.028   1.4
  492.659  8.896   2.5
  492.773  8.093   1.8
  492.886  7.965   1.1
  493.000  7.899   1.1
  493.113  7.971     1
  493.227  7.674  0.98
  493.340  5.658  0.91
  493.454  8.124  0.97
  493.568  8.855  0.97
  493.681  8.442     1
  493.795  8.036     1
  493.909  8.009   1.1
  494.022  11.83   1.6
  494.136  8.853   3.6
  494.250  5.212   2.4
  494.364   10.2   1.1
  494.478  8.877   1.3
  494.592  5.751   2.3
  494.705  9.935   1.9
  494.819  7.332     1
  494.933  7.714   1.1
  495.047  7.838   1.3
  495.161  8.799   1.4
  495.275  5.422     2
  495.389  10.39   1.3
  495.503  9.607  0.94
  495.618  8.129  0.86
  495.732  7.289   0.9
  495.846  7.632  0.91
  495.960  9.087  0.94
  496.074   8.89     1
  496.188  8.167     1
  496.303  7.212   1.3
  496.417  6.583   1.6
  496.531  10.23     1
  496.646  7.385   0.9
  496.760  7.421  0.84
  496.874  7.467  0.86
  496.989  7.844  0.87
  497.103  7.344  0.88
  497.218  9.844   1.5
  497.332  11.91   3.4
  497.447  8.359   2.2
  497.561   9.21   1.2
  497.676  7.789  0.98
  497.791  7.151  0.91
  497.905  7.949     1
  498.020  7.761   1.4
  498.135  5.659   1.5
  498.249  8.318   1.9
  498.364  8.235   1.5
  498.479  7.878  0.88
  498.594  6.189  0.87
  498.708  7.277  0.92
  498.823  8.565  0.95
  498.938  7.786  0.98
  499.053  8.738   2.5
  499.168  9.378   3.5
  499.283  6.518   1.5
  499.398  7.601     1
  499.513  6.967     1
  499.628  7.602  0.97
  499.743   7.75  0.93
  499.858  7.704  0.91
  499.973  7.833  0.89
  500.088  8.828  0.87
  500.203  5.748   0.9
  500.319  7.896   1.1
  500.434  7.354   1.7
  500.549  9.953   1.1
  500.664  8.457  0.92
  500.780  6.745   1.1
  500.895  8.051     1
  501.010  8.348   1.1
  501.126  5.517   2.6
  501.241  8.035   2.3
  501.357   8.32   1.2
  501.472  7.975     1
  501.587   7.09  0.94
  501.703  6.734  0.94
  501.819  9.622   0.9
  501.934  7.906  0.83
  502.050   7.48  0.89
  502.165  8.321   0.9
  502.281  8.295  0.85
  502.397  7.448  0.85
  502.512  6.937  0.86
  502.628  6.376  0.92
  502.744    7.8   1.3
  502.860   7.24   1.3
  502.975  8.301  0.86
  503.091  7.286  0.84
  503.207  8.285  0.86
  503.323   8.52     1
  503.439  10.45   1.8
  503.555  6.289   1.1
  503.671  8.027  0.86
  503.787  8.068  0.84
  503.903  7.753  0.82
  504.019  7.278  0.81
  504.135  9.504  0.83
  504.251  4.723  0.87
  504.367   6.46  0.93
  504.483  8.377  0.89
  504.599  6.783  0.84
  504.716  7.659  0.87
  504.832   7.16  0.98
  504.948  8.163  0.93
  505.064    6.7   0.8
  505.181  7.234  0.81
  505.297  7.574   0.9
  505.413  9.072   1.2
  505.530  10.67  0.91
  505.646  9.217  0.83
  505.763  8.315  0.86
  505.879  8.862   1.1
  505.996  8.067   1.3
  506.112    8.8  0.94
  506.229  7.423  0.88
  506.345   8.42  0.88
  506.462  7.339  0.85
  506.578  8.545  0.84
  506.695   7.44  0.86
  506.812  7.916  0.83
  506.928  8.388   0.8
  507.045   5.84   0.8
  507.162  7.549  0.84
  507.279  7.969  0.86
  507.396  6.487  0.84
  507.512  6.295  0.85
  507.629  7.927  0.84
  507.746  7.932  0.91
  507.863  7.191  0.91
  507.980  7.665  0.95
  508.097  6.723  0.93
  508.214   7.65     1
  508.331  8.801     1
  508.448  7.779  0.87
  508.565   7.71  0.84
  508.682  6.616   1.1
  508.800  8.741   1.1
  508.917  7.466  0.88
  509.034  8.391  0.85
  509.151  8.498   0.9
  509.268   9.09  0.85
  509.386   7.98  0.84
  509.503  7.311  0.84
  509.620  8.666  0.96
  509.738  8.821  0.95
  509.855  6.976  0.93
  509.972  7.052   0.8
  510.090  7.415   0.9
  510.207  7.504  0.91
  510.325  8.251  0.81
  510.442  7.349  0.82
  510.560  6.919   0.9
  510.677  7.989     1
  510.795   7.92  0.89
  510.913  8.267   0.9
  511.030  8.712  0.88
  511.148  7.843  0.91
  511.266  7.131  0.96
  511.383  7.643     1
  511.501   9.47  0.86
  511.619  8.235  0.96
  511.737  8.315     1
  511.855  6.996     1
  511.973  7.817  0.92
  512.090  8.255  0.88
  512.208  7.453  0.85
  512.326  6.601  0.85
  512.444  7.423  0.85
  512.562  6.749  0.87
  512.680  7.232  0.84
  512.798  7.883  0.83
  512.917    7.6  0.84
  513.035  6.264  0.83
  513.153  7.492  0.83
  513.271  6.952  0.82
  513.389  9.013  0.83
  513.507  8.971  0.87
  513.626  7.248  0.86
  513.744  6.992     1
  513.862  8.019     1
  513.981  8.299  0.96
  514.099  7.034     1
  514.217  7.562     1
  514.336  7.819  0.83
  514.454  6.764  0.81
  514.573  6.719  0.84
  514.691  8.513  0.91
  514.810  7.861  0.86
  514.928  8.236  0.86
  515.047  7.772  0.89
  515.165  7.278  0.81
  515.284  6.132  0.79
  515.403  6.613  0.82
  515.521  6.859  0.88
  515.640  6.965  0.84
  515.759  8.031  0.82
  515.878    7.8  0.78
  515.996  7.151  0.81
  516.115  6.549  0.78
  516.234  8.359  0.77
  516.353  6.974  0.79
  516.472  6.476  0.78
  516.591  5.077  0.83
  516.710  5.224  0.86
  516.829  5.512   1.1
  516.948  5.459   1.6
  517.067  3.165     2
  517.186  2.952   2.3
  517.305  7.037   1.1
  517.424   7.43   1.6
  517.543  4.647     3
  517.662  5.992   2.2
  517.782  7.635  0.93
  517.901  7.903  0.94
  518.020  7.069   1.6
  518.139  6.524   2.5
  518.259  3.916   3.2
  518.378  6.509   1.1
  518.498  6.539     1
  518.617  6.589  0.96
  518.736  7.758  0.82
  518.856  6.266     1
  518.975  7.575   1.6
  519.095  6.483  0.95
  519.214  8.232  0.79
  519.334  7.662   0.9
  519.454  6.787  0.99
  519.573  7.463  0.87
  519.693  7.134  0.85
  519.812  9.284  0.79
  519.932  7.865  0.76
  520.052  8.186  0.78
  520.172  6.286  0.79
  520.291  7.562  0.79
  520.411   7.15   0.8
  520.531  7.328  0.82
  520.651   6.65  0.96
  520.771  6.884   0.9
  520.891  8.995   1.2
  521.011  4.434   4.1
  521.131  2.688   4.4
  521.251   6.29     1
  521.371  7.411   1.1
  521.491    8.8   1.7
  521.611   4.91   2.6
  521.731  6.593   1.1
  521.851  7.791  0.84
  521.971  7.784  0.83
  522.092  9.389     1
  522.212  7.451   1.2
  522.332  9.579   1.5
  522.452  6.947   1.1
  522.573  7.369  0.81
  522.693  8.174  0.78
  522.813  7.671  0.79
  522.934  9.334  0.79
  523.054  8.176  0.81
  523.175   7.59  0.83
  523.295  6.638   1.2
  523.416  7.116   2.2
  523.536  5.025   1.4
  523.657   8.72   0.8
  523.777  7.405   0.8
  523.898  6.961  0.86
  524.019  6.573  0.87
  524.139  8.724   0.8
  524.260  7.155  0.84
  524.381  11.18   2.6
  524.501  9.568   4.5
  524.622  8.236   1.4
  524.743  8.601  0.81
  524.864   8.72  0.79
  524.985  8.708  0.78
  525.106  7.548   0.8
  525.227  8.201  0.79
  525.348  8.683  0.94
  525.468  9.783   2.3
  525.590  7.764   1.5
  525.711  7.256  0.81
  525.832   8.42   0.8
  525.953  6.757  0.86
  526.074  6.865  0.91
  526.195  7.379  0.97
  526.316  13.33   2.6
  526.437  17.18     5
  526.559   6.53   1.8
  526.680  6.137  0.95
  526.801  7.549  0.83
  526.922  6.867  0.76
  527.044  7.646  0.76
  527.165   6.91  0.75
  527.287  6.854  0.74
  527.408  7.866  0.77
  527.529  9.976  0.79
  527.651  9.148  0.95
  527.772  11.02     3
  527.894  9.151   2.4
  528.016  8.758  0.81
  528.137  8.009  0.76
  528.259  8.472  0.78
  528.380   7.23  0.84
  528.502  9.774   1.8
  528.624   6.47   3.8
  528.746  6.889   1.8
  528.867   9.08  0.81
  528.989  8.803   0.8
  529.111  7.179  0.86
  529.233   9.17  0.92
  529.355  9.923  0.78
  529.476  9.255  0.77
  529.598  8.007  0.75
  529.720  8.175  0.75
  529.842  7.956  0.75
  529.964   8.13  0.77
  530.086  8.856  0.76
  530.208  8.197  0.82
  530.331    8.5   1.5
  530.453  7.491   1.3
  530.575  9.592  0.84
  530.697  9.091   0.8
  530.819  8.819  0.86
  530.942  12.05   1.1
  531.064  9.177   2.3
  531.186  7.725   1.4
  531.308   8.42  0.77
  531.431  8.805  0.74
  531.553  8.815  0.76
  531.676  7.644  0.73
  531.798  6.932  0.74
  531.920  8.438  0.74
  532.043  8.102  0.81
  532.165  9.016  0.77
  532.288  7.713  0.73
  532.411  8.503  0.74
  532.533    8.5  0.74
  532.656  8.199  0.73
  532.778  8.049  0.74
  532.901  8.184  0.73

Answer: 0.05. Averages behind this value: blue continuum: 8.09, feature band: 7.91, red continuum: 8.52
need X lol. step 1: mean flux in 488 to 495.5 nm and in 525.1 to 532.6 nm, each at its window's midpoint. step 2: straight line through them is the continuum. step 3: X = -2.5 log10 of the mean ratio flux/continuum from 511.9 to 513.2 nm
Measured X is 0.135 mag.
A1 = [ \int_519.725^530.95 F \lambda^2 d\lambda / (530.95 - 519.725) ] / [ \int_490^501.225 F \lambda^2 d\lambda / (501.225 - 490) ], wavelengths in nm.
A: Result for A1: 1.13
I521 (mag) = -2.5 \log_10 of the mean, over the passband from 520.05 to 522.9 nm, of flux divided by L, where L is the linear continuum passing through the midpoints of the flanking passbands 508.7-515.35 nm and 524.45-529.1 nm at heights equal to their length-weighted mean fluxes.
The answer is 0.14 mag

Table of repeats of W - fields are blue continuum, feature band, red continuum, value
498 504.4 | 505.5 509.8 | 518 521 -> -0.063 mag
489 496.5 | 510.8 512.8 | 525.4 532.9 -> 0.076 mag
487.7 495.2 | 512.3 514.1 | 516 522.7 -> -0.067 mag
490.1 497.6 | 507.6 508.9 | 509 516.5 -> 0.013 mag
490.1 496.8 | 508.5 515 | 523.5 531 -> 0.079 mag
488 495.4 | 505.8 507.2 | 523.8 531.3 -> 0.046 mag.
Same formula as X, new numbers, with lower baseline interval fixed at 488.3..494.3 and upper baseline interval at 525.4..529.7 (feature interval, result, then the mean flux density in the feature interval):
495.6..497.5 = -0.02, 8.29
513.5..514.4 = 0.09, 7.66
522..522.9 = 0.04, 8.1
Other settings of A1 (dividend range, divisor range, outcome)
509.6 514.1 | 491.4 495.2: 1.02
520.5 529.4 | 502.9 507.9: 1.10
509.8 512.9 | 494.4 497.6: 0.98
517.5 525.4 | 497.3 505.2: 1.03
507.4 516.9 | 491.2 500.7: 0.99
